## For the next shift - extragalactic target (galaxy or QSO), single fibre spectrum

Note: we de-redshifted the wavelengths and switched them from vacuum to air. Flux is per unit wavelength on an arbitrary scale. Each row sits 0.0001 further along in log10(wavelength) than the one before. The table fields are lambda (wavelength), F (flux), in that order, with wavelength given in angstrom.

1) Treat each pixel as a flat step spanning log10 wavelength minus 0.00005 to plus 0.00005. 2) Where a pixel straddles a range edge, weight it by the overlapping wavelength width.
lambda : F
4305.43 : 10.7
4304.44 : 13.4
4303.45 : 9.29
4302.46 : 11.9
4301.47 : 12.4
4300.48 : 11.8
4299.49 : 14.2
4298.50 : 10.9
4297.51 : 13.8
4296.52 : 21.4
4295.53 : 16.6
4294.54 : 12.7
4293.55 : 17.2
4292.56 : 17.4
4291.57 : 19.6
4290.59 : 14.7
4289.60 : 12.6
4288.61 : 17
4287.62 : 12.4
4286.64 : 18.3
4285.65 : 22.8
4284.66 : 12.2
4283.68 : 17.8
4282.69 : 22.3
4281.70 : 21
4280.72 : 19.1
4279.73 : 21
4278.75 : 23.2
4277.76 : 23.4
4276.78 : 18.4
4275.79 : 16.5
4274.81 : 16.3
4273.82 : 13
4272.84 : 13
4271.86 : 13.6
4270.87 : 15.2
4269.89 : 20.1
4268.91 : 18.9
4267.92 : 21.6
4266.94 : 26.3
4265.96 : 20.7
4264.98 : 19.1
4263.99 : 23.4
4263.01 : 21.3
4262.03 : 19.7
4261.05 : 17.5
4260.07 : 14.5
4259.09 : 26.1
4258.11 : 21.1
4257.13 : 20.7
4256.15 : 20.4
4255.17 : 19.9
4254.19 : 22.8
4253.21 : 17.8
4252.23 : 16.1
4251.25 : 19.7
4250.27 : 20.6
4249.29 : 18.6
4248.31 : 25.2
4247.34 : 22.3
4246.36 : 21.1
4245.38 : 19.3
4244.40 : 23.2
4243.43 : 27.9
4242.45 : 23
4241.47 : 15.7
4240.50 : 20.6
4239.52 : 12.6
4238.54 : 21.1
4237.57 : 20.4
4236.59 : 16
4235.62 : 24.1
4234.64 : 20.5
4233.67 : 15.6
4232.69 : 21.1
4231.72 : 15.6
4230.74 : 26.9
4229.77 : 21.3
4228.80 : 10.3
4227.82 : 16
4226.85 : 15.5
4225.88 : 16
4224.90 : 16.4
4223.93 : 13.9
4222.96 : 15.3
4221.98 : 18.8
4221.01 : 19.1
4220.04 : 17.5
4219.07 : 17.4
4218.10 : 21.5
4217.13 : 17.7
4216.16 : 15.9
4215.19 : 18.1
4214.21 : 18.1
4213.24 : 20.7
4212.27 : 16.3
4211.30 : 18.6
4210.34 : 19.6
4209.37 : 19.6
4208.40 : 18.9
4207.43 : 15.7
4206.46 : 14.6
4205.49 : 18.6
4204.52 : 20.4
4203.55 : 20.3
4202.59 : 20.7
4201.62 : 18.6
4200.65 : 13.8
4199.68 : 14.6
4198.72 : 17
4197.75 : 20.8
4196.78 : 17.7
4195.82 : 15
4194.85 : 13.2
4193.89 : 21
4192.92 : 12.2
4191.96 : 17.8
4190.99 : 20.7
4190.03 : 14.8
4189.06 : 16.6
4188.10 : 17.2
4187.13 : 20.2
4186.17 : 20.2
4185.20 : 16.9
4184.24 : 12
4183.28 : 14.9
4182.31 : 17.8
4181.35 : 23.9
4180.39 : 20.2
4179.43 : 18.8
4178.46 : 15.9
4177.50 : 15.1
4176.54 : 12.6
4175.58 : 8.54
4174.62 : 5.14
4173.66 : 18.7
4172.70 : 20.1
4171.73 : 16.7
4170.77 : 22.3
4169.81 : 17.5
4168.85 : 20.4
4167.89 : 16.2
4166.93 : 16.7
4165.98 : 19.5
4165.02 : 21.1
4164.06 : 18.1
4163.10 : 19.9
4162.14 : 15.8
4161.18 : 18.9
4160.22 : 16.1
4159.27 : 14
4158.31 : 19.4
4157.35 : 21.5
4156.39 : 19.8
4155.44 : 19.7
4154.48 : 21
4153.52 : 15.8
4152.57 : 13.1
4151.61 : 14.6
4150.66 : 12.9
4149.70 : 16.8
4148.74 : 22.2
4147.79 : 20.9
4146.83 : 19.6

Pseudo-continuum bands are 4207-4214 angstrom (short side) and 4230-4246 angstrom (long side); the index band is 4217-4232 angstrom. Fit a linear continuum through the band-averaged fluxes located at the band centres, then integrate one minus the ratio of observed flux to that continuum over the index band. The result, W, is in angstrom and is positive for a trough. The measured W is 1.5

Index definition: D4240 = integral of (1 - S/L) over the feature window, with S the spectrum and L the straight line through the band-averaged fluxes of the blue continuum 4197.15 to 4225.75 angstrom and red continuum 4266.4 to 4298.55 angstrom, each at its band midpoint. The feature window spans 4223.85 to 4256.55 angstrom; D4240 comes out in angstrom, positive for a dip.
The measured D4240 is -3.0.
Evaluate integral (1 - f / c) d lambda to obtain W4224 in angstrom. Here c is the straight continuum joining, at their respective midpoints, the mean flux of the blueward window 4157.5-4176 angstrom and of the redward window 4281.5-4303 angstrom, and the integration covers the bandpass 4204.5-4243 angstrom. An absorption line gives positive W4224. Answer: -3.5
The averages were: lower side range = 17.2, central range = 18.1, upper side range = 15.9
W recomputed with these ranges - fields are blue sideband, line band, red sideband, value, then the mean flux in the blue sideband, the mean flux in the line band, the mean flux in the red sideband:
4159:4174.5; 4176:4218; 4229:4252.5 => 3.1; 18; 17.5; 20.3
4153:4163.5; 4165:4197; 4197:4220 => 2.3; 18.3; 16.9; 18.1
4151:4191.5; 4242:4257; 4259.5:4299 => -2.9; 17.3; 21.2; 17.9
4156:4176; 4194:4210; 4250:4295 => 0.3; 17.5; 17.6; 18.7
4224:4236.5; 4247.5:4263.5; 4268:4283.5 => -1.7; 18.1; 20.2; 18.4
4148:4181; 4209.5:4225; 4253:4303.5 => -0.3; 17.3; 17.9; 17.9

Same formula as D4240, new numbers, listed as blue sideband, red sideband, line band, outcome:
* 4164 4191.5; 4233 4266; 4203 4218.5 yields 0.2 angstrom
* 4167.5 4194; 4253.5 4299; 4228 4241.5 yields -0.8 angstrom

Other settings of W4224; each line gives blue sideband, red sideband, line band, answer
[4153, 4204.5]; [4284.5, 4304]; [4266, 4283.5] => -4.1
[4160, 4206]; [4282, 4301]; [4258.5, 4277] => -2.6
